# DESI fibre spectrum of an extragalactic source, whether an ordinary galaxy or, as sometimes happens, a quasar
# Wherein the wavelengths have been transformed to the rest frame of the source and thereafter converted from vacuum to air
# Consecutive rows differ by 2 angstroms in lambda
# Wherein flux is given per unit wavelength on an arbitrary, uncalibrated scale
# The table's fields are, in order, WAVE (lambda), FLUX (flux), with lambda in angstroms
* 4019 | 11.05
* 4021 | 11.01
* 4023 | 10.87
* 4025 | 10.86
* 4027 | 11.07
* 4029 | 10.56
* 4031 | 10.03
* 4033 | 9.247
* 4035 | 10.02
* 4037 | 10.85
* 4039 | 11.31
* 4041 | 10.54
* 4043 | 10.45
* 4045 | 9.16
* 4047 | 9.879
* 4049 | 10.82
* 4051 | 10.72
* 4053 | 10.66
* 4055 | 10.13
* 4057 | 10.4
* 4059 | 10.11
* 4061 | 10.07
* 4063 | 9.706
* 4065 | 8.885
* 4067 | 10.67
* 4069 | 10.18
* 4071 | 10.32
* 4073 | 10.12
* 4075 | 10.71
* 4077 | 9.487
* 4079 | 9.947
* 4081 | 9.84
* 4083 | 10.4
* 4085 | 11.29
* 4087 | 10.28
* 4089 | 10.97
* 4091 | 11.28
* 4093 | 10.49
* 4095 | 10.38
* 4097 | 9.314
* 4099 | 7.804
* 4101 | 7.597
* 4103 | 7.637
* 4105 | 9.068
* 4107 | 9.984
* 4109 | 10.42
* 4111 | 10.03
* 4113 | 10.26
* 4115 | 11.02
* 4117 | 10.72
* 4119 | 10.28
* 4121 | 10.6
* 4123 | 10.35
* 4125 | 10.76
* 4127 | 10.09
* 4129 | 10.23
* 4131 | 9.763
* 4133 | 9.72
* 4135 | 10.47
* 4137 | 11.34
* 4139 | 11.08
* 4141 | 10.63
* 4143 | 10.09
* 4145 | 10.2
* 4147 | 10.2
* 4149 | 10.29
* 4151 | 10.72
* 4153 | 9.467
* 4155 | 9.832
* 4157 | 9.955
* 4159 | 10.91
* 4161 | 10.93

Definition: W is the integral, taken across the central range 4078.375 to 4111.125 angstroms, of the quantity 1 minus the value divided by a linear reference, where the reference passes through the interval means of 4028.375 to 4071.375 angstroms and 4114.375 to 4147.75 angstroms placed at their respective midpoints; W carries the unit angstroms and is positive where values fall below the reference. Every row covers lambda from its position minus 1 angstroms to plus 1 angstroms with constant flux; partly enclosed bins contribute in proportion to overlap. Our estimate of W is 1.70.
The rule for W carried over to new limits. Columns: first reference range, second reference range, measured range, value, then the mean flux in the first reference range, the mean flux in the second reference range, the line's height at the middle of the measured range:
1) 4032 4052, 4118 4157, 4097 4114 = 1.97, 10.3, 10.3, 10.3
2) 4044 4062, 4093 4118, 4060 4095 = -1.32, 10.2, 9.56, 9.91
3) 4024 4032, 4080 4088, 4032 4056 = 0.60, 10.6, 10.5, 10.6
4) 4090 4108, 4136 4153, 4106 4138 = -1.56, 9.28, 10.5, 9.9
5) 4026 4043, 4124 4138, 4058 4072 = 0.57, 10.5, 10.3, 10.4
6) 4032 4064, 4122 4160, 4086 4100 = 0.29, 10.3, 10.3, 10.3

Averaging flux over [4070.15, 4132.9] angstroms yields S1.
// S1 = 10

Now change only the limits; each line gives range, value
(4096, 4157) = 10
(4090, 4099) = 10.1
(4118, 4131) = 10.3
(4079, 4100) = 10.2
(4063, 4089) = 10.2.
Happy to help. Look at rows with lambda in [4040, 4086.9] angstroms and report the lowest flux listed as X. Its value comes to 8.885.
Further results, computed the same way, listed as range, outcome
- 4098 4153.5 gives 7.597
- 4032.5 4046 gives 9.16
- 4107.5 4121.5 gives 10.03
